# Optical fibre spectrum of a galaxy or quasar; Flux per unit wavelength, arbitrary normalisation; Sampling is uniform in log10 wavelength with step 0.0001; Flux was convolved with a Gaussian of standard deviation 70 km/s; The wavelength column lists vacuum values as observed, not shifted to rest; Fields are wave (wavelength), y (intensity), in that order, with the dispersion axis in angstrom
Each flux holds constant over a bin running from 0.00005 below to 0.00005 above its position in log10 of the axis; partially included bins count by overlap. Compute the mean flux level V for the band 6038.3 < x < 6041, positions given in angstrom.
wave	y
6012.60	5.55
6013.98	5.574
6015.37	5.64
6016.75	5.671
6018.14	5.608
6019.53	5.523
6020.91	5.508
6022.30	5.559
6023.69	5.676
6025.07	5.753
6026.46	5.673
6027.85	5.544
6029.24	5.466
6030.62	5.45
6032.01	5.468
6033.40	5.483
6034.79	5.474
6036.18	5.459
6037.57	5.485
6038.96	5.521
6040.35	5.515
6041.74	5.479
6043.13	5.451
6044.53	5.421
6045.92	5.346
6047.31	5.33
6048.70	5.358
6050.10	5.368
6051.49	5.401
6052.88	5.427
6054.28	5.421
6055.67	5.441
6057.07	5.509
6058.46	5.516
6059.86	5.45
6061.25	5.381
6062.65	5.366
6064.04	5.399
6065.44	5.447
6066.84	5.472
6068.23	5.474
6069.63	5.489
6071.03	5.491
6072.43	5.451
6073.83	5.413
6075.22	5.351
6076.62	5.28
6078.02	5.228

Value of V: 5.52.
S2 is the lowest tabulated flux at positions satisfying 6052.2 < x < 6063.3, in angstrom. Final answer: 5.366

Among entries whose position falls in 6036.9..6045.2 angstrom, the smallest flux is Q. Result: 5.421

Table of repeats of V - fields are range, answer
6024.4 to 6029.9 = 5.6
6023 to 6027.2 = 5.7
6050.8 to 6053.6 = 5.41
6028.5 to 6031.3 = 5.47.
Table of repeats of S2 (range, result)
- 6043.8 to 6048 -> 5.33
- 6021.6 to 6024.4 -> 5.559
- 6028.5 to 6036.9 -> 5.45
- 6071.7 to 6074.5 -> 5.413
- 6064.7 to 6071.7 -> 5.447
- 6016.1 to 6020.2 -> 5.523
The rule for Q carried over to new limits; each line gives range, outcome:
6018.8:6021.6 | 5.508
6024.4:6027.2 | 5.673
